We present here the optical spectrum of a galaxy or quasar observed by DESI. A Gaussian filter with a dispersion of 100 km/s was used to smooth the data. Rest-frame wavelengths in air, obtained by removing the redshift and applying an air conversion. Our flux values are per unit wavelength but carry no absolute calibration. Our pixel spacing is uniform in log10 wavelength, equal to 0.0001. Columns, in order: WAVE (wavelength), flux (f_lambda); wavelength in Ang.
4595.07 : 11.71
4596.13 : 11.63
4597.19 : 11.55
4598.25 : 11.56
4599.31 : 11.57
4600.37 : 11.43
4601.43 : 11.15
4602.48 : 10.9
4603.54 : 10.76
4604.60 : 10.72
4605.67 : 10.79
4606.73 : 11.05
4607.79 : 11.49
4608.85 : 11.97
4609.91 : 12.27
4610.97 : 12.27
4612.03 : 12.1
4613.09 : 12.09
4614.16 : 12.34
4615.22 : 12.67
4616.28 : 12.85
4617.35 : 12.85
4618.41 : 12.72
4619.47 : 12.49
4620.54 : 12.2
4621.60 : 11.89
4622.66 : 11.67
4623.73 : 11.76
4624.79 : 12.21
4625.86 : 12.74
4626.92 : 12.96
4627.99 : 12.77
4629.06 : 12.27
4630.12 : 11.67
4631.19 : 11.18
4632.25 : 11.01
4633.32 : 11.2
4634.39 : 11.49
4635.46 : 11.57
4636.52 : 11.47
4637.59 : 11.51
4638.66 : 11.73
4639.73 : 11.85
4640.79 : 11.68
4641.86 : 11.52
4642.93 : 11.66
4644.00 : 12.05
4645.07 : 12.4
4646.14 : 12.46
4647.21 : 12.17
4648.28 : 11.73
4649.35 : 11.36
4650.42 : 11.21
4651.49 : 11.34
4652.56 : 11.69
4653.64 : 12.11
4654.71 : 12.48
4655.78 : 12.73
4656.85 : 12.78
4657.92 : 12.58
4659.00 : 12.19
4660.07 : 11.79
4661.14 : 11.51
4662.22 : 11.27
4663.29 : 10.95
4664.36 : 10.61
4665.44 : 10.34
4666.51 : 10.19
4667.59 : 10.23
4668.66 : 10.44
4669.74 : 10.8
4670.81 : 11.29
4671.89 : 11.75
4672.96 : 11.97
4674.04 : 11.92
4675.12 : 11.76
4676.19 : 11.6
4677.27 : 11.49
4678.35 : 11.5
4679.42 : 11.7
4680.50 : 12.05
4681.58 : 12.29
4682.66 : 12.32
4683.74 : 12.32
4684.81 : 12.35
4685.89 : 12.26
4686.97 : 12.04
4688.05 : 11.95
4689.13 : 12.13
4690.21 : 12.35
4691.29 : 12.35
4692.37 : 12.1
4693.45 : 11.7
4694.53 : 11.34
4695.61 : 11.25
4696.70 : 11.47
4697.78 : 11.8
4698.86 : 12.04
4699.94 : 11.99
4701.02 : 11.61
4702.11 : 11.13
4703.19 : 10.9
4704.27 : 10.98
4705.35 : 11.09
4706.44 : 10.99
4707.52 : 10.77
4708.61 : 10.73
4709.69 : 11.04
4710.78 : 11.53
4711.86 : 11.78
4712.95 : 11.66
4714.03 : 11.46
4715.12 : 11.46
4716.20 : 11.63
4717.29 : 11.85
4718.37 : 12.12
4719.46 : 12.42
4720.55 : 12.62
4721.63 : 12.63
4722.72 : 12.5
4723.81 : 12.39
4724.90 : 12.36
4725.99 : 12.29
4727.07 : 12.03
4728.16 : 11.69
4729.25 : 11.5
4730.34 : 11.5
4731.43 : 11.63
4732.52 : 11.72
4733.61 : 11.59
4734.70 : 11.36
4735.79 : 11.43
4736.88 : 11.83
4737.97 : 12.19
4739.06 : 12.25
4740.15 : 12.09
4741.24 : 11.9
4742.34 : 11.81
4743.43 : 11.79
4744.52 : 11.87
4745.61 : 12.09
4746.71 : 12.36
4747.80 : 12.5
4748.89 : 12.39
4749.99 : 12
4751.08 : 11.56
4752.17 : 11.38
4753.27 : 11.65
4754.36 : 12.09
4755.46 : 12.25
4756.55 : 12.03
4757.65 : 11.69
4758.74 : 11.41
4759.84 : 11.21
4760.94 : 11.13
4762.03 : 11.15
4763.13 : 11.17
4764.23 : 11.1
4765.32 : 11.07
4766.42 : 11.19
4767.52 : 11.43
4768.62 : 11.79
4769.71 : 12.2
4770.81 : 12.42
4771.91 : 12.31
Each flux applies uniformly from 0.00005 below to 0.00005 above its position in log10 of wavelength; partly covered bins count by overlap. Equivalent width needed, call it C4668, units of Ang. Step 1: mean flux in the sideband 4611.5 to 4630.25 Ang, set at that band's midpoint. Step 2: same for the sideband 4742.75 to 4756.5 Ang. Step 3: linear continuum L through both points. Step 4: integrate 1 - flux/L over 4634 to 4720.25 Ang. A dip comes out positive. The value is 3.9 Ang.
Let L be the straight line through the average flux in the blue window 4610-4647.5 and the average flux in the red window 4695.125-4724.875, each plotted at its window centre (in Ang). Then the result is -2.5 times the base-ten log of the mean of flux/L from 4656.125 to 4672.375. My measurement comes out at 0.06 mag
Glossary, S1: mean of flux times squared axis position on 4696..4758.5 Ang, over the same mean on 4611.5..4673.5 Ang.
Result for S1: 1.0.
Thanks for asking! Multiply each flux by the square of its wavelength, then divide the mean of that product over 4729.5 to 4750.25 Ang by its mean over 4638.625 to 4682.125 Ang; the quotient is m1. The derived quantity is 1.1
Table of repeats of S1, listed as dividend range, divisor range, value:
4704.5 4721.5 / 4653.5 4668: 1.02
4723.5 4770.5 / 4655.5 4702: 1.04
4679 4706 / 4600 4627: 1.02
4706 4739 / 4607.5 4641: 1.02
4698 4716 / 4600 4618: 1.01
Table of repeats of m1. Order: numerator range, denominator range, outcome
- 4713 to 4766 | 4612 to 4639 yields 1.03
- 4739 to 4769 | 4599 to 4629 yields 1.04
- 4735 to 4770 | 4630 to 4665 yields 1.05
